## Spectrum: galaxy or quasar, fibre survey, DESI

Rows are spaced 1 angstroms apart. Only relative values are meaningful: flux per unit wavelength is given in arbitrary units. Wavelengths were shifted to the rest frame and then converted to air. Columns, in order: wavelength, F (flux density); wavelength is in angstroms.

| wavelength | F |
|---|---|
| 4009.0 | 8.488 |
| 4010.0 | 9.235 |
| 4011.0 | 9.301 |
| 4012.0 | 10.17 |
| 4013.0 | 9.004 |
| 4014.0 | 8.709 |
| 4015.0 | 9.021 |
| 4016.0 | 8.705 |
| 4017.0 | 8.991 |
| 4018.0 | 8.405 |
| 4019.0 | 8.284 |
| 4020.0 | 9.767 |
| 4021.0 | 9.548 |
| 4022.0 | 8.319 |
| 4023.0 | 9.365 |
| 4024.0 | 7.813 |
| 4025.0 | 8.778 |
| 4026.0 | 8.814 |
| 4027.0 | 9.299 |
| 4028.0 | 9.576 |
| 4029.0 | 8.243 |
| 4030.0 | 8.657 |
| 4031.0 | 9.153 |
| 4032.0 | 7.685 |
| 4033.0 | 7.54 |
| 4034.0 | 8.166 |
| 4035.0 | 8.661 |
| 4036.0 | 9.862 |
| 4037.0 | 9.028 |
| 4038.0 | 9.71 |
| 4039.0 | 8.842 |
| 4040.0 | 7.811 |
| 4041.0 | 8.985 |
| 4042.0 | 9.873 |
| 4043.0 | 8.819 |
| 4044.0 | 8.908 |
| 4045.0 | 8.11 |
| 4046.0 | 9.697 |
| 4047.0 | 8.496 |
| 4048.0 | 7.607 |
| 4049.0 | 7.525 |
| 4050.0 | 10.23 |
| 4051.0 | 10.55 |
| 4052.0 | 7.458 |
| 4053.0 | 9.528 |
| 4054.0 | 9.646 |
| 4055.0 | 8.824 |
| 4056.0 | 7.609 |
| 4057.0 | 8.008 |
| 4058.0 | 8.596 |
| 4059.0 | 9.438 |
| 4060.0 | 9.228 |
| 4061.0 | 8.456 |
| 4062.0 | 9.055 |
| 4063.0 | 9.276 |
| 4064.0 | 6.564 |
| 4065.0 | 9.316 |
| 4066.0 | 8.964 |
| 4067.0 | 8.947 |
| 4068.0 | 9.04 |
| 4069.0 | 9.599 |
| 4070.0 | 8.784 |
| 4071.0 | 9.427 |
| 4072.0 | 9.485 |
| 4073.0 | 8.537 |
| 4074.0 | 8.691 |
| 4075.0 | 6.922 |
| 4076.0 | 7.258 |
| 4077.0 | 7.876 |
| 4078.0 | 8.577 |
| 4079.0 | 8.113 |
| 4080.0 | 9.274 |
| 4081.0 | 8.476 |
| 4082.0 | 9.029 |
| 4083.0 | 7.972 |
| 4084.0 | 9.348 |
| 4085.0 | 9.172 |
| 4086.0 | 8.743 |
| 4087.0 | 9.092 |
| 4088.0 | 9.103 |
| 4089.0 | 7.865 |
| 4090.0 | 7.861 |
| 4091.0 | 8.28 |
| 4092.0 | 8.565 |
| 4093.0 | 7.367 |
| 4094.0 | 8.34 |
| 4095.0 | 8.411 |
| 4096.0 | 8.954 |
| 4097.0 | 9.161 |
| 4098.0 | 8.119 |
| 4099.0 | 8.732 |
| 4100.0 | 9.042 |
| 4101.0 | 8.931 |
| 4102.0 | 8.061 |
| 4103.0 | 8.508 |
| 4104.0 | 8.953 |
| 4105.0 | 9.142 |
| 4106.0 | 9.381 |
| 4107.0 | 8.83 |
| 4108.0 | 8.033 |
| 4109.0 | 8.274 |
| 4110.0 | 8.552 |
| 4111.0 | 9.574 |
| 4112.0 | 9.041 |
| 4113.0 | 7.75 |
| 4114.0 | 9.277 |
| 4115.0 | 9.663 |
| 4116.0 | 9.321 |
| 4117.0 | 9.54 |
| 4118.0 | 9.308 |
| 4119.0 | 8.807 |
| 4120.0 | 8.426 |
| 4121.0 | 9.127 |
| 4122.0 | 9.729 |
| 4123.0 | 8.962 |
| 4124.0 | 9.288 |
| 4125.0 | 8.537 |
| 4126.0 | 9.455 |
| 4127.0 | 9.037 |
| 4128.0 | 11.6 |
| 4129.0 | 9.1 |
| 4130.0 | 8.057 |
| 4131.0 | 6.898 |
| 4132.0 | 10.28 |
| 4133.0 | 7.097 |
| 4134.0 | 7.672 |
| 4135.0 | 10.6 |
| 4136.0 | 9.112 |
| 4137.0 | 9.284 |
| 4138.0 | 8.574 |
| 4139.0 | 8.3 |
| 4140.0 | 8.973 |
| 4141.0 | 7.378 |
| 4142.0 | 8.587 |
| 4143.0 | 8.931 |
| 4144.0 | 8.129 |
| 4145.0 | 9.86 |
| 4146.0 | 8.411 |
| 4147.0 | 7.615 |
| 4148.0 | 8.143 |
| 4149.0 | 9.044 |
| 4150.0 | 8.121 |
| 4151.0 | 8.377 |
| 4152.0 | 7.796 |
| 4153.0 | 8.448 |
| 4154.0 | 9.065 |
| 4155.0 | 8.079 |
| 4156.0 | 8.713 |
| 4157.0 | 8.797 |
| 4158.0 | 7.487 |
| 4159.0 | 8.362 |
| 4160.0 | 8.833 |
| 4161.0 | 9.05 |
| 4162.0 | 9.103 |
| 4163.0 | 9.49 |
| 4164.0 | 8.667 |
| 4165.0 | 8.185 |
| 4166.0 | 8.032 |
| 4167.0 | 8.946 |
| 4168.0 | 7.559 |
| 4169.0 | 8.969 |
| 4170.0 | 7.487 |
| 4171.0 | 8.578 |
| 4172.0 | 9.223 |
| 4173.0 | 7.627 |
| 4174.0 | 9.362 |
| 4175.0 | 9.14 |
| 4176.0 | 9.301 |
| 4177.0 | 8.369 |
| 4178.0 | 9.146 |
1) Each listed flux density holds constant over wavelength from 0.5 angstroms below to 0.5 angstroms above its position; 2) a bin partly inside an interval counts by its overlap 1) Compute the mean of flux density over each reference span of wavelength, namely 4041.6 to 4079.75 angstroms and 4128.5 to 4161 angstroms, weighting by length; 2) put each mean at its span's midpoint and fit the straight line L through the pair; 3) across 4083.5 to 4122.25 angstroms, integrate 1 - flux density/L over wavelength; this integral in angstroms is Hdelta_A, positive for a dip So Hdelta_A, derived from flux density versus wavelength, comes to -0.7 angstroms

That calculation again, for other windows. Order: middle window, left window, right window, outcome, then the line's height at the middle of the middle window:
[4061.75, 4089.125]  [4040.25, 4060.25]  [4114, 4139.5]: 0.72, 8.9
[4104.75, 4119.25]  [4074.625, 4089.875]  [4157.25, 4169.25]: -0.81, 8.49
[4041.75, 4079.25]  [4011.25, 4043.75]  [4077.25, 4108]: 0.17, 8.75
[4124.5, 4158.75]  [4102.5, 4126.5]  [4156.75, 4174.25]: 0.42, 8.74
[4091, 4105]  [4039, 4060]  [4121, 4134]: 0.53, 8.9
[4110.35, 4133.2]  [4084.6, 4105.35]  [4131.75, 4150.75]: -1.22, 8.6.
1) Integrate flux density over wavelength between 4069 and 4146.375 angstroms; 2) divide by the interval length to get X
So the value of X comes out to 8.75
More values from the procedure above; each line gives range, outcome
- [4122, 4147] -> 8.83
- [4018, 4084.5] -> 8.74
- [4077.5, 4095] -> 8.54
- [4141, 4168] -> 8.51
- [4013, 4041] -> 8.78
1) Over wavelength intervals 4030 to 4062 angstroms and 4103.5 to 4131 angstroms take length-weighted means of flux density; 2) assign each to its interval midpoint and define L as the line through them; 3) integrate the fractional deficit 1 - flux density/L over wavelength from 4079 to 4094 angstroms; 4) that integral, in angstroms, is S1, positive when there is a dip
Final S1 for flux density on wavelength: 0.6 angstroms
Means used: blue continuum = 8.78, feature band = 8.56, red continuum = 9.03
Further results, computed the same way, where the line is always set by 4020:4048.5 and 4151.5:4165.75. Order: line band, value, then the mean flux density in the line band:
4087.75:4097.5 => 0.3 angstroms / 8.37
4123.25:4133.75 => -0.3 angstroms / 8.91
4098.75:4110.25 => -0.1 angstroms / 8.71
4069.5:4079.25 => 0.4 angstroms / 8.37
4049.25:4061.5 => -0.3 angstroms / 8.93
